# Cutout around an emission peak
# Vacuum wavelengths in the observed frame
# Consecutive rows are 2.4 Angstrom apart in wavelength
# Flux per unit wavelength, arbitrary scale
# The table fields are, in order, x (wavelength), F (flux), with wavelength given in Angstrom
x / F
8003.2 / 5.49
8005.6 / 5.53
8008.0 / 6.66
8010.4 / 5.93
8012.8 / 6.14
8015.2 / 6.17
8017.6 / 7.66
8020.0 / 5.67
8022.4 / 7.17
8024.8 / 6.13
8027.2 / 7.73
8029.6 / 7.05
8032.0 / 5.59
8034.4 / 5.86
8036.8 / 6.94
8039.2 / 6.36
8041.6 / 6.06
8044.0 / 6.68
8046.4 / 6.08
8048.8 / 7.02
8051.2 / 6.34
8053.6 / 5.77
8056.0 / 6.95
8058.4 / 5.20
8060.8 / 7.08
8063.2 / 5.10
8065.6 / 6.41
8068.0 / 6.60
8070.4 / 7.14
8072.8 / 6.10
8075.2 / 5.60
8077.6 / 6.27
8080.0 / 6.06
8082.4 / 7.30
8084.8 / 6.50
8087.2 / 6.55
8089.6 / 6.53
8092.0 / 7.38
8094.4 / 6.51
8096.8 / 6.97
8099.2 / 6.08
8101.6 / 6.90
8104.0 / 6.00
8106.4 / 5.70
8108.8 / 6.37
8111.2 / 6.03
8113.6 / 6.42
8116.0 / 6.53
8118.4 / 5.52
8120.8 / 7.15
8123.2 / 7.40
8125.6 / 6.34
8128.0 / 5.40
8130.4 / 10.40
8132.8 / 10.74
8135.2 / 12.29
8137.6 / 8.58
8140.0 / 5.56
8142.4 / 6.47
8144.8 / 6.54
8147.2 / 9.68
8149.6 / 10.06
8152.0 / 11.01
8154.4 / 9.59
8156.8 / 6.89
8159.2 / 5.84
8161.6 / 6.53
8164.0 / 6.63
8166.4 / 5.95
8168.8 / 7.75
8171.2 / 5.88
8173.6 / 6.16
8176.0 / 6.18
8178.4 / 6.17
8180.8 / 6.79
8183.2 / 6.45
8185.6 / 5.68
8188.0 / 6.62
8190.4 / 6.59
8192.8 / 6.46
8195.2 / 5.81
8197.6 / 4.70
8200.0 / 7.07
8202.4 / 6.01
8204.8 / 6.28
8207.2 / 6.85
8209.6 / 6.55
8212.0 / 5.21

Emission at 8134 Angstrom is [S II]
